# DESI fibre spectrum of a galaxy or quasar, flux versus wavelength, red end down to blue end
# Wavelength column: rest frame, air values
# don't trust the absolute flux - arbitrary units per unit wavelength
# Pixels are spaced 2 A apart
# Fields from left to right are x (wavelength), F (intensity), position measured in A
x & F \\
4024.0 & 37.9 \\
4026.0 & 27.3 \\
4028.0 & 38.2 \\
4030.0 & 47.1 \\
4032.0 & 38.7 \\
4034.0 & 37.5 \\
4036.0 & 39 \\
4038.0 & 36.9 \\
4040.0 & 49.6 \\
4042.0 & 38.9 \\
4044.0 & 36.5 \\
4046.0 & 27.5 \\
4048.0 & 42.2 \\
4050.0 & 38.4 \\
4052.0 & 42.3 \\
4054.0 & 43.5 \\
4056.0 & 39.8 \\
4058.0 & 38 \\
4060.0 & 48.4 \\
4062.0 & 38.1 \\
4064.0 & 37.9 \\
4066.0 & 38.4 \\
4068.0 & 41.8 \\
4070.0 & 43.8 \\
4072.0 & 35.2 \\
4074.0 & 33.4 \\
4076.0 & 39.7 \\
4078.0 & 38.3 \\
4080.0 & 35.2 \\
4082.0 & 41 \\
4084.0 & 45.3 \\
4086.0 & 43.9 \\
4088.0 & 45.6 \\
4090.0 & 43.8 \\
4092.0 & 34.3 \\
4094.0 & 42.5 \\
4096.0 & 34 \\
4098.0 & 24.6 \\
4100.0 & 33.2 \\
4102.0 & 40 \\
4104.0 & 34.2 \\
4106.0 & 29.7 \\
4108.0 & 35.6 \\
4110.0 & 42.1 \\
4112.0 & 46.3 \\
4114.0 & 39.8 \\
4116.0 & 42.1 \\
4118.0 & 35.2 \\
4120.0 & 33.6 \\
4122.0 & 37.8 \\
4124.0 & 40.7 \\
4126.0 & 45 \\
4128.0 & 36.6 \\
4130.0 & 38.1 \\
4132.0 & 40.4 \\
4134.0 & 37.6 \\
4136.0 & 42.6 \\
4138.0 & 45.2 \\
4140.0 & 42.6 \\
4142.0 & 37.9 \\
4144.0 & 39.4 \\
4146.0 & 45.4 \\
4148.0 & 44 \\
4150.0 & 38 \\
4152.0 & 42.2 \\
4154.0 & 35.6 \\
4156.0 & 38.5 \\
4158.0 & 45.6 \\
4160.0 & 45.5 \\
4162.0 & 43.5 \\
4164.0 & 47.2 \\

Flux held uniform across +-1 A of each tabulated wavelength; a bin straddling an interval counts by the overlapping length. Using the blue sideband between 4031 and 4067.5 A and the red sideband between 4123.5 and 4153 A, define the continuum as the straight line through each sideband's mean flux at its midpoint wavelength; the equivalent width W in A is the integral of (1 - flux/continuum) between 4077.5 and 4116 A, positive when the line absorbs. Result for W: 1.8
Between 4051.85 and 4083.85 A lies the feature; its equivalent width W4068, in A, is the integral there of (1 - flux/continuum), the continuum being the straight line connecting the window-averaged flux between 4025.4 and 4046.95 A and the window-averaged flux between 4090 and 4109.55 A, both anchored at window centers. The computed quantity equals -2.8 A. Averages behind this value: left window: 38.1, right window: 34.9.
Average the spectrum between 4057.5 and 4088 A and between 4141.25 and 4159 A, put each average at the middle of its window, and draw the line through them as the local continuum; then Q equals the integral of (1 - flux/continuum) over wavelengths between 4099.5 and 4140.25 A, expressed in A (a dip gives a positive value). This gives 1.6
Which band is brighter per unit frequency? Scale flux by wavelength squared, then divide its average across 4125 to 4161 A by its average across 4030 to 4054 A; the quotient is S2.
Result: 1.10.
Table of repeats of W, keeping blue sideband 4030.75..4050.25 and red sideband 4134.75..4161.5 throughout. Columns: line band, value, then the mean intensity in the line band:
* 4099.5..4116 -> 1.04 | 38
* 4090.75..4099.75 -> 1.37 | 34.1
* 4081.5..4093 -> -0.69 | 42.4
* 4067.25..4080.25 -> 0.42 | 38.3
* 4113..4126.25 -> 0.67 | 38.8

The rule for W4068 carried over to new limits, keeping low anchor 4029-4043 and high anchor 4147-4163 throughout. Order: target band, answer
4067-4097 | 1.0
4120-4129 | 0.5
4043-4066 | 1.1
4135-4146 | -0.1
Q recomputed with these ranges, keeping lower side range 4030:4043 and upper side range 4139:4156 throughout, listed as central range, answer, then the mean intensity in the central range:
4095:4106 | 2.1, 32.9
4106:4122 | 0.8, 38.6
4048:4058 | 0.0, 40.8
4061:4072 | 0.3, 39.6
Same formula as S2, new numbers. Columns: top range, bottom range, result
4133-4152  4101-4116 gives 1.09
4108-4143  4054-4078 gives 1.04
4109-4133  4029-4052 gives 1.05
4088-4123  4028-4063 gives 0.96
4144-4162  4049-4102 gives 1.11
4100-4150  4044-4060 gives 1.04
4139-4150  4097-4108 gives 1.30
